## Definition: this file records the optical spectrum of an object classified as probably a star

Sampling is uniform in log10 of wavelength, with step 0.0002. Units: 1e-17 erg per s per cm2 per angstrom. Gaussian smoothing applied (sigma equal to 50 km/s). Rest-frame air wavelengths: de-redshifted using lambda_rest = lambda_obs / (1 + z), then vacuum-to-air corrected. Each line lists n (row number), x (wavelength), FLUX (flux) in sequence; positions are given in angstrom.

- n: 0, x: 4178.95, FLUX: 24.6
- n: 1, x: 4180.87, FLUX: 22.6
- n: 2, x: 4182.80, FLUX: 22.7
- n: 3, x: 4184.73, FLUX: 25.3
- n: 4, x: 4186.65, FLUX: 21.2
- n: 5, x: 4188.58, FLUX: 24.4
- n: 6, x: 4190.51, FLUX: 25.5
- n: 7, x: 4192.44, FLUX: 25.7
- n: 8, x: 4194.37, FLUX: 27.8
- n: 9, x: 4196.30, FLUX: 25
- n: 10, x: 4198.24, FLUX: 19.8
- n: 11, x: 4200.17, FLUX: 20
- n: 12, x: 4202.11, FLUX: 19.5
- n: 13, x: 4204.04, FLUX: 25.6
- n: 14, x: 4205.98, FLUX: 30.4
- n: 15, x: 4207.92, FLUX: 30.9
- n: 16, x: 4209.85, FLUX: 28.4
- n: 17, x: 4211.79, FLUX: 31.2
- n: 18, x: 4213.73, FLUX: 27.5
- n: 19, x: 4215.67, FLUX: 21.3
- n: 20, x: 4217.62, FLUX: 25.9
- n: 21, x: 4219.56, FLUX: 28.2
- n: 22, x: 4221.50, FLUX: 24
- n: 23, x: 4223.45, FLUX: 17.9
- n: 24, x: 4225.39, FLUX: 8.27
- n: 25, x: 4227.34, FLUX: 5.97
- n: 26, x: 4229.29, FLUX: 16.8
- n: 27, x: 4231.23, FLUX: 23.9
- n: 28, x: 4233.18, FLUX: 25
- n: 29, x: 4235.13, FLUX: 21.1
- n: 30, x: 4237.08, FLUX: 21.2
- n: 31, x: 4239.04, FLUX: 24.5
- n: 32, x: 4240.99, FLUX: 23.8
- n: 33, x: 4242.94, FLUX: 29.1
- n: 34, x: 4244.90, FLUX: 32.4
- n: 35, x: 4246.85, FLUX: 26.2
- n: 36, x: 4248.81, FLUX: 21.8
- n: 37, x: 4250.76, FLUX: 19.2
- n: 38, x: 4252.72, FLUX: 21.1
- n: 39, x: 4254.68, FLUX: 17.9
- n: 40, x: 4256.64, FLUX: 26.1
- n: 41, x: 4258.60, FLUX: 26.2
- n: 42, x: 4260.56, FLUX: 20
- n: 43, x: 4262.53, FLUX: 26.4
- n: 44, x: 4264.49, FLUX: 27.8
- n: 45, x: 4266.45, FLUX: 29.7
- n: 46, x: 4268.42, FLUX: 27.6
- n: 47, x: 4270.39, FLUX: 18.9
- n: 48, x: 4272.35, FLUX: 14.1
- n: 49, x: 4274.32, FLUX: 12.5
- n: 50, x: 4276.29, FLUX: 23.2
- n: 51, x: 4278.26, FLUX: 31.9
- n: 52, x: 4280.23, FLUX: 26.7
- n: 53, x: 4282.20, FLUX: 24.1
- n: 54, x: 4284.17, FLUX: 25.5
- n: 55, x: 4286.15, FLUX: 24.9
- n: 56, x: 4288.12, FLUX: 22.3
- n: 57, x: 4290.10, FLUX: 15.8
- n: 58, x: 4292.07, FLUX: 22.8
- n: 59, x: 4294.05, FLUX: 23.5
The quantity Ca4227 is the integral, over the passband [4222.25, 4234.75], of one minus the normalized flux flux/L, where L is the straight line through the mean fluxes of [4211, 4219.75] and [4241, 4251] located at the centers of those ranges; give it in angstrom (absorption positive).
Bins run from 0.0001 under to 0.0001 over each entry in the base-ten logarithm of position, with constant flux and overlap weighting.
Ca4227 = 4.6 angstrom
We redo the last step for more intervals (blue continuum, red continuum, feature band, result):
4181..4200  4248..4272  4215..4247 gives 2.1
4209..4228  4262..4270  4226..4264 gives 3.9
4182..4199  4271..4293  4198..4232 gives 1.6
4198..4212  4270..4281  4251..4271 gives -1.8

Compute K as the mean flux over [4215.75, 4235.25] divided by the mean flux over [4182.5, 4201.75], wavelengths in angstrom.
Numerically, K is 0.8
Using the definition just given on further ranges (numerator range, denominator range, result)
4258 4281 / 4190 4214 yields 0.91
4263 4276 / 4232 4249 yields 0.88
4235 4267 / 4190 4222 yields 0.95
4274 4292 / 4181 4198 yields 0.96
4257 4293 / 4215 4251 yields 1.06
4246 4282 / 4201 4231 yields 1.02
